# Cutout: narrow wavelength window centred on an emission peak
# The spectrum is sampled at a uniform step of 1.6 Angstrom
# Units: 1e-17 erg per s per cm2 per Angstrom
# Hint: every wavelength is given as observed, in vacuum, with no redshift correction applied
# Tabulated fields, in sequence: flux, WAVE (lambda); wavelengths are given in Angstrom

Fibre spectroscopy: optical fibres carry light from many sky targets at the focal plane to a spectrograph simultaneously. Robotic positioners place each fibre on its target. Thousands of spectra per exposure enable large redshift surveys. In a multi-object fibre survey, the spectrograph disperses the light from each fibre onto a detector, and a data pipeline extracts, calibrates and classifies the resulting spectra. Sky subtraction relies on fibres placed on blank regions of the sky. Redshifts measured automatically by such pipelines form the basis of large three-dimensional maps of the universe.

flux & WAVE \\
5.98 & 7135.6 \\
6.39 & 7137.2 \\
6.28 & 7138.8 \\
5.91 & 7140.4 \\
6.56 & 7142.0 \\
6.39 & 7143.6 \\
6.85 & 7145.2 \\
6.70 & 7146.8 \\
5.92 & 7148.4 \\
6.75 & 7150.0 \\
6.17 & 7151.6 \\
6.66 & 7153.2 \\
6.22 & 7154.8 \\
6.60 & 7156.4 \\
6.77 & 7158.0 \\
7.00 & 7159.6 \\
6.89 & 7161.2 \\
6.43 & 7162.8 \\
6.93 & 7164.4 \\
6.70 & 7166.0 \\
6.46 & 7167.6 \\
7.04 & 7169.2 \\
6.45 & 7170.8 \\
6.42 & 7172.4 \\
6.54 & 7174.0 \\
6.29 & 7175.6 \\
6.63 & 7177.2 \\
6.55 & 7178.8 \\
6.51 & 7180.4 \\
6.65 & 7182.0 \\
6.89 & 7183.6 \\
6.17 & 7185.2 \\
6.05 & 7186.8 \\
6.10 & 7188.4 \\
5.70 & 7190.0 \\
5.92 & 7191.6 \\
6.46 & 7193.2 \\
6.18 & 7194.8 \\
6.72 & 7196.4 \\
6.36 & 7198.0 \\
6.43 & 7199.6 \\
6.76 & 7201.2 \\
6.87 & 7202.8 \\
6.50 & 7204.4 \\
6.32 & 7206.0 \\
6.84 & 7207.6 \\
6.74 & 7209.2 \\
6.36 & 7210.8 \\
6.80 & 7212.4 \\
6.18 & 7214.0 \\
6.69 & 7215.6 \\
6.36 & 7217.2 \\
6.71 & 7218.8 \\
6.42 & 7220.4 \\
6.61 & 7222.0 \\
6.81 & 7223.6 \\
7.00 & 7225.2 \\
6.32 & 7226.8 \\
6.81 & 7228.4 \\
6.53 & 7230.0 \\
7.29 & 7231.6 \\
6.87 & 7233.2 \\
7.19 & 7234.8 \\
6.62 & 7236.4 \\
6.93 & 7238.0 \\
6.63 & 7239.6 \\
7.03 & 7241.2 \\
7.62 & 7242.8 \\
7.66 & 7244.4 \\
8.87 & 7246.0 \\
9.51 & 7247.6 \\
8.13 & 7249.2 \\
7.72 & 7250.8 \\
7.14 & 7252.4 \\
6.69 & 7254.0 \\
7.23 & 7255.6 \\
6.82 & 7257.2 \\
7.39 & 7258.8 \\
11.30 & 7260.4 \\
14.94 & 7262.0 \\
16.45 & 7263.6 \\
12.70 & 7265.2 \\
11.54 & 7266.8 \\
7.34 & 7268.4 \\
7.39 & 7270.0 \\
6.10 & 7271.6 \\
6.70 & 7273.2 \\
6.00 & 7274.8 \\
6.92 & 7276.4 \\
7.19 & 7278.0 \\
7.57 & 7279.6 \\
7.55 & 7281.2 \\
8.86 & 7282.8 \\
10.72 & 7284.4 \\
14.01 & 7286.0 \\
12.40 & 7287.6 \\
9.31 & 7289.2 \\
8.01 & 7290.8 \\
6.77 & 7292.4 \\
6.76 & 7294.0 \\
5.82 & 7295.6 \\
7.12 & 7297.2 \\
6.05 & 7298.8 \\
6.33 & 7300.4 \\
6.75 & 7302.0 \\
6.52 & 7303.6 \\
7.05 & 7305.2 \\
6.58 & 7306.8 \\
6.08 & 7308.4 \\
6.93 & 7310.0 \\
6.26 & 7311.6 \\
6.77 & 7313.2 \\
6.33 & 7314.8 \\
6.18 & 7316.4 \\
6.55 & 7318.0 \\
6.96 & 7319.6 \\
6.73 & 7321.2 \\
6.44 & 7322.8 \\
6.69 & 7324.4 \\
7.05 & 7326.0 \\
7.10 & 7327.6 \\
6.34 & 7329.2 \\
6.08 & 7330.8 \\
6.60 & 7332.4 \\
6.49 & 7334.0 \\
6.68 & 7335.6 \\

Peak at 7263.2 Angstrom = Halpha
